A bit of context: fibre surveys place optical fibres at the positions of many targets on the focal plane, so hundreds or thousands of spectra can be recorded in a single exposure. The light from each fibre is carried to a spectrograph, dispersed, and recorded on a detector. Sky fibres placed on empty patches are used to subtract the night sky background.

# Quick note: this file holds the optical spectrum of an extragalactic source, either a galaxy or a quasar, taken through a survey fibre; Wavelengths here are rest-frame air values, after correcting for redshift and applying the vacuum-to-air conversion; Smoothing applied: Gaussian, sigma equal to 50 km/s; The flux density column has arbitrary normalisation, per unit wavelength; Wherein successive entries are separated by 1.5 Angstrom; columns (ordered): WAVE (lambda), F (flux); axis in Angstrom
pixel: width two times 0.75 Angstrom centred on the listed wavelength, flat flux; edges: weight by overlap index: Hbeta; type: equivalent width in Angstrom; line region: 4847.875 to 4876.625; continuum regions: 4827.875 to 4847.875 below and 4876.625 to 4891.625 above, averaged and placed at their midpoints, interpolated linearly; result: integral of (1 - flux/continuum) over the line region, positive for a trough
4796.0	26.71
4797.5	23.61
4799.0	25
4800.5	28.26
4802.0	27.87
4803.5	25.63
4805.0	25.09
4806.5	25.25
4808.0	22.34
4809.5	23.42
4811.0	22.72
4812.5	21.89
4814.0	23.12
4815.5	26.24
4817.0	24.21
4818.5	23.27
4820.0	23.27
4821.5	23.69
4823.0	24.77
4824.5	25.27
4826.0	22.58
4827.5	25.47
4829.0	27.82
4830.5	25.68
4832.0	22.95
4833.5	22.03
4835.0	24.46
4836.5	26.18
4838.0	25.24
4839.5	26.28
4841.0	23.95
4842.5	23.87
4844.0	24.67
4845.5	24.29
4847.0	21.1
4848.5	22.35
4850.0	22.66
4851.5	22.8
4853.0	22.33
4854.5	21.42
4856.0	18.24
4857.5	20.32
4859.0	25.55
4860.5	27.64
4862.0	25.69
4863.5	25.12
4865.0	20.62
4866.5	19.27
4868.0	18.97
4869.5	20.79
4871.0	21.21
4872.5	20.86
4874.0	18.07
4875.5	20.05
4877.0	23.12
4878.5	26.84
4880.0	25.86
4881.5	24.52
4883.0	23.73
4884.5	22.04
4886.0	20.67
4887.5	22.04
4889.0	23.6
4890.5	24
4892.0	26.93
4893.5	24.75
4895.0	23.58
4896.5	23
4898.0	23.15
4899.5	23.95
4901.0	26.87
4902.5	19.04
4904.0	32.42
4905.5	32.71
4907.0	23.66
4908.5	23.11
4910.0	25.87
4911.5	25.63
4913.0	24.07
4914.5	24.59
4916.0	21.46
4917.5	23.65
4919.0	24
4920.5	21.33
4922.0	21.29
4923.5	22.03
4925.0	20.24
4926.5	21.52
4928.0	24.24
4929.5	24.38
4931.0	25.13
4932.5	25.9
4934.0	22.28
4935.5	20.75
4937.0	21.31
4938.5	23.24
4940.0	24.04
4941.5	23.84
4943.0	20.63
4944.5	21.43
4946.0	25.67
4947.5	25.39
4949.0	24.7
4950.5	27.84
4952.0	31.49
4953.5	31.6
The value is 2.7 Angstrom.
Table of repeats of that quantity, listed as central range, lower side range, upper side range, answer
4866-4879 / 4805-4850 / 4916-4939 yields 1.4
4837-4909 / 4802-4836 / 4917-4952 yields 1.4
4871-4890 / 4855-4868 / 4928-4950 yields 0.2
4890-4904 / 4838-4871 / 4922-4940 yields -1.0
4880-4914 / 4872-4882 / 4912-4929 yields -2.7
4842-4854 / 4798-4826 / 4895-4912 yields 0.9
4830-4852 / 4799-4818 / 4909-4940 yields 0.3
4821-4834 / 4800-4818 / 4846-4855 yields -0.6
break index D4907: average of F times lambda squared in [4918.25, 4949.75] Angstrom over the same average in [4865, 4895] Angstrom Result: 1.05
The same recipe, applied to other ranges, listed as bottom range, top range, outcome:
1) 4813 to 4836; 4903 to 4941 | 1.02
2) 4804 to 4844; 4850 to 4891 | 0.94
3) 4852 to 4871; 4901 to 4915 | 1.19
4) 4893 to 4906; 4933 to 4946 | 0.90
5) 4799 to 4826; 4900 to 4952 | 1.03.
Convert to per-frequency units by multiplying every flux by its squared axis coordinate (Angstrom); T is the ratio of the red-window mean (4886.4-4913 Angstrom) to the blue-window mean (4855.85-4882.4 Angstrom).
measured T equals 1.1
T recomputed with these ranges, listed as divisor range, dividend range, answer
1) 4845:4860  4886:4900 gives 1.09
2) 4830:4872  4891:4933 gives 1.08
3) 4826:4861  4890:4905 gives 1.07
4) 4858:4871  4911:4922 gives 1.05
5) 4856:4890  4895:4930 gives 1.08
